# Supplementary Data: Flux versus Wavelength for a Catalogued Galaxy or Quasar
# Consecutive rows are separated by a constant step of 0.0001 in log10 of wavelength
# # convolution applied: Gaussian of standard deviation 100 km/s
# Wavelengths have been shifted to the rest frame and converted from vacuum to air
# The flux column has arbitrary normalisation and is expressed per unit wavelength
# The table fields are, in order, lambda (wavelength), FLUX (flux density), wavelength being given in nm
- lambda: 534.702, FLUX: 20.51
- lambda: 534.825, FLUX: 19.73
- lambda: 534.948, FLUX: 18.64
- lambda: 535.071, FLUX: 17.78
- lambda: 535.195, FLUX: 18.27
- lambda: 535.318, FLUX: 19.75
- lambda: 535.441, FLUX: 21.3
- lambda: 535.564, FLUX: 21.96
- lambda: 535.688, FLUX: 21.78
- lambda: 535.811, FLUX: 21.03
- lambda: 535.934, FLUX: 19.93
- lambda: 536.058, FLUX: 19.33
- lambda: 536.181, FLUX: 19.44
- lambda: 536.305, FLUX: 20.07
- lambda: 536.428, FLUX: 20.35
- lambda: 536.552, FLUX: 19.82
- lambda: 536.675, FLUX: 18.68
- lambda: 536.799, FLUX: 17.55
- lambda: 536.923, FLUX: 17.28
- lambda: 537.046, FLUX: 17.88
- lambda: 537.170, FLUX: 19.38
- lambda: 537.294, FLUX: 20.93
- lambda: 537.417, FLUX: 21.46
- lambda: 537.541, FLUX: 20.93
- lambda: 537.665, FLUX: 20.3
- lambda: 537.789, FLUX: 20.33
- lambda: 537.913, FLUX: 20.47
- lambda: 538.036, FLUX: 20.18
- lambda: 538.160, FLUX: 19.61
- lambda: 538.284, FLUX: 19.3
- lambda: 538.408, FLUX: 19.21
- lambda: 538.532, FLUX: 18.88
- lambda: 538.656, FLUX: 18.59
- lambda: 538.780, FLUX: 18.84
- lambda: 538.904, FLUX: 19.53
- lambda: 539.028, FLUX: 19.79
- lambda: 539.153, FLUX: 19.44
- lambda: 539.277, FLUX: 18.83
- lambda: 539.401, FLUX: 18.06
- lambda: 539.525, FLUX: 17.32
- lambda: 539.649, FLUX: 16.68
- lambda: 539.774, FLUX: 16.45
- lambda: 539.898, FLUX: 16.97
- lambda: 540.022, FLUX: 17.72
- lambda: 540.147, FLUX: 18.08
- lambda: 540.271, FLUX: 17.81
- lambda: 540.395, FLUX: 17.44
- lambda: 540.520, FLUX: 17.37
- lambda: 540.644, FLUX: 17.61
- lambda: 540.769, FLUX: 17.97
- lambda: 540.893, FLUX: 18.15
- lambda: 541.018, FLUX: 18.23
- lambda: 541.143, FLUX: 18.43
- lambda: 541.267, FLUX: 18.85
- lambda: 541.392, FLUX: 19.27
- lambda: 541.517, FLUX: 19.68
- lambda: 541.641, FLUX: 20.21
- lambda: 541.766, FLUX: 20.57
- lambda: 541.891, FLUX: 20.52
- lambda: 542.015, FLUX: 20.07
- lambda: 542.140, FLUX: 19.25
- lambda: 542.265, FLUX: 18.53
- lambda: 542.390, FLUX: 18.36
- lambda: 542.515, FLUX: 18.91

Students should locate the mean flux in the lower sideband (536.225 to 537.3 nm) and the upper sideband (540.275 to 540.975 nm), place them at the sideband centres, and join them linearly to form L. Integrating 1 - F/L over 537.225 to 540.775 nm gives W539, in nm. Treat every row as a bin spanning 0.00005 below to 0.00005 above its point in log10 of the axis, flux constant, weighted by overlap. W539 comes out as -0.11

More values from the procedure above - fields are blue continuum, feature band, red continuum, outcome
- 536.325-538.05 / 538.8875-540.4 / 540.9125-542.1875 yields 0.122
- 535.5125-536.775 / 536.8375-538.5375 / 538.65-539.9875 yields -0.047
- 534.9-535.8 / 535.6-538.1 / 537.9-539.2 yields -0.020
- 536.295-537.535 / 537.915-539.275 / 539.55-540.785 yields -0.075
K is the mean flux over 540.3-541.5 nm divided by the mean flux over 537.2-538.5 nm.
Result 0.90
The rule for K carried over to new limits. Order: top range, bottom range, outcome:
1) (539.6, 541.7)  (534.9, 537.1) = 0.93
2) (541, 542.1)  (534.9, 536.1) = 0.98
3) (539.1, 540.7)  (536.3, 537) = 0.94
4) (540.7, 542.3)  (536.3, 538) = 0.98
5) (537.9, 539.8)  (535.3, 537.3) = 0.95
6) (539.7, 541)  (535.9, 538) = 0.89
